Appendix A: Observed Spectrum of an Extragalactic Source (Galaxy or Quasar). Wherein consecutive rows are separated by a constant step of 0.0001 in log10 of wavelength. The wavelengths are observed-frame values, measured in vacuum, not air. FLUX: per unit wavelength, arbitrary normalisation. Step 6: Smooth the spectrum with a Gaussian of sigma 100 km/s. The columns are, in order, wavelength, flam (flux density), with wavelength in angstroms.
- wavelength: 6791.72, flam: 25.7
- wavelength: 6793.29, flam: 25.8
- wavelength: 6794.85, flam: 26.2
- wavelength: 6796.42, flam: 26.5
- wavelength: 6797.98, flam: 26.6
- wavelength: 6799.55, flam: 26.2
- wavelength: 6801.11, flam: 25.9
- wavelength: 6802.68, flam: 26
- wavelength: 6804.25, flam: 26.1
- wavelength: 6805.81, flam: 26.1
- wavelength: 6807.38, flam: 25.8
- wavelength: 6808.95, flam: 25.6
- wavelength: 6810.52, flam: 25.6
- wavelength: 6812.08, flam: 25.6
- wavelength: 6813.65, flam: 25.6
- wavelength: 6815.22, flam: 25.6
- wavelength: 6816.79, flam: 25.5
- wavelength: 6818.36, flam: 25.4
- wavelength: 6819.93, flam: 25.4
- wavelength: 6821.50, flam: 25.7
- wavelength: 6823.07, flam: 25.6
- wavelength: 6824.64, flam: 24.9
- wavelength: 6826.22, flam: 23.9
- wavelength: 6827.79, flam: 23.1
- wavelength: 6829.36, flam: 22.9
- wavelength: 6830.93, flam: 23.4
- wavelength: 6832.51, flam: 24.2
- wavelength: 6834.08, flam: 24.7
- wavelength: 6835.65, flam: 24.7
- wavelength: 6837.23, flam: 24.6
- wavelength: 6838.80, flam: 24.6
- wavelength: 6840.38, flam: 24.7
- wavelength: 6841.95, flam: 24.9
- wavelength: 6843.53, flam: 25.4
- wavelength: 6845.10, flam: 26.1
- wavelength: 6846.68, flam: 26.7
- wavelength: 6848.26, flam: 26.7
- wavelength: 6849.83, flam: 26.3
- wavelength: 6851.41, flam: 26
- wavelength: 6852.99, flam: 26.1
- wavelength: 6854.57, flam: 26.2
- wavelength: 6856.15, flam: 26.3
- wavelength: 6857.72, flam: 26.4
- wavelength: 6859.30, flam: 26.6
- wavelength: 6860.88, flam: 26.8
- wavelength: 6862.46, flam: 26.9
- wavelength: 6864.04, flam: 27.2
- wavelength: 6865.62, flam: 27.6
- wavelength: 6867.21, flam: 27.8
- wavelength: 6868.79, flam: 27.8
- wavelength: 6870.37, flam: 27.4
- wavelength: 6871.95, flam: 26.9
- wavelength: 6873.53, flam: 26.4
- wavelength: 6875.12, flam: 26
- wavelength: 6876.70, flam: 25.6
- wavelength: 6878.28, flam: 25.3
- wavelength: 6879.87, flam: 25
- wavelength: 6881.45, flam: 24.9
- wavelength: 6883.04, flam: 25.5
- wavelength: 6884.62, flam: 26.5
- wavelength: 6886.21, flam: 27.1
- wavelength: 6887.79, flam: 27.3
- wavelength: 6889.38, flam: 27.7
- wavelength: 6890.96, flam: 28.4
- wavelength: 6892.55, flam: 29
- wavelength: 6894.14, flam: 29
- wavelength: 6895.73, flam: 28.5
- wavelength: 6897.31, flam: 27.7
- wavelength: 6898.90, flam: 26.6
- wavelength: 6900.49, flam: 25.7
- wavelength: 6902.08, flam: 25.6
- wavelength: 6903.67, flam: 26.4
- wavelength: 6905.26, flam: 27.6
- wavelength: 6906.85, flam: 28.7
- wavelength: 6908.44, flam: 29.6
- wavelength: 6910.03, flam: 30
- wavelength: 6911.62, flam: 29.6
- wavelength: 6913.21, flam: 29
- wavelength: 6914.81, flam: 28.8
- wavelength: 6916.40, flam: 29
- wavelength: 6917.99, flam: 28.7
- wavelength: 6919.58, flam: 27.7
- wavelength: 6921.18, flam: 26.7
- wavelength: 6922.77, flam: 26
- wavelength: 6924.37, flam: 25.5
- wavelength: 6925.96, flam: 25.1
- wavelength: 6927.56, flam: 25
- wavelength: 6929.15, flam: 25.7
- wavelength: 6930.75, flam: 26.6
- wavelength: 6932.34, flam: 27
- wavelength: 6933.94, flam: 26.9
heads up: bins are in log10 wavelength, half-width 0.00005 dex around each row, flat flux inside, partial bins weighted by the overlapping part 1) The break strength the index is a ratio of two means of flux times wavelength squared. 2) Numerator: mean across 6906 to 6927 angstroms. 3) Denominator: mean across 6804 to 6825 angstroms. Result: 1.1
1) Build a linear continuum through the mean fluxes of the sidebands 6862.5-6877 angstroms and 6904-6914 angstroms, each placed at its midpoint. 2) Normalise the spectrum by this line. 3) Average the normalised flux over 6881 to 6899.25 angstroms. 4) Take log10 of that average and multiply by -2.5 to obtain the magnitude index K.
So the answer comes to 0.02 mag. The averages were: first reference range 27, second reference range 29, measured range 27.4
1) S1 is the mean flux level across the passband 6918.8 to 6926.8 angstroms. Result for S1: 26.2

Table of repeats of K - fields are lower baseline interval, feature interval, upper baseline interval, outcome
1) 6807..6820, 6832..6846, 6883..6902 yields 0.05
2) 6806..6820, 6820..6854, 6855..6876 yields 0.05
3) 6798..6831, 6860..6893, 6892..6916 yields 0.02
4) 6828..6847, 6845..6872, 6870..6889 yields -0.06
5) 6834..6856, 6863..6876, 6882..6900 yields -0.02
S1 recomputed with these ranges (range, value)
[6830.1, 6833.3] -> 23.8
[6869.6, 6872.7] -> 27.2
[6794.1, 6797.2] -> 26.3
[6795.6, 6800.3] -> 26.4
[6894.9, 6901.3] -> 27.1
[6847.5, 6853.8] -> 26.3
